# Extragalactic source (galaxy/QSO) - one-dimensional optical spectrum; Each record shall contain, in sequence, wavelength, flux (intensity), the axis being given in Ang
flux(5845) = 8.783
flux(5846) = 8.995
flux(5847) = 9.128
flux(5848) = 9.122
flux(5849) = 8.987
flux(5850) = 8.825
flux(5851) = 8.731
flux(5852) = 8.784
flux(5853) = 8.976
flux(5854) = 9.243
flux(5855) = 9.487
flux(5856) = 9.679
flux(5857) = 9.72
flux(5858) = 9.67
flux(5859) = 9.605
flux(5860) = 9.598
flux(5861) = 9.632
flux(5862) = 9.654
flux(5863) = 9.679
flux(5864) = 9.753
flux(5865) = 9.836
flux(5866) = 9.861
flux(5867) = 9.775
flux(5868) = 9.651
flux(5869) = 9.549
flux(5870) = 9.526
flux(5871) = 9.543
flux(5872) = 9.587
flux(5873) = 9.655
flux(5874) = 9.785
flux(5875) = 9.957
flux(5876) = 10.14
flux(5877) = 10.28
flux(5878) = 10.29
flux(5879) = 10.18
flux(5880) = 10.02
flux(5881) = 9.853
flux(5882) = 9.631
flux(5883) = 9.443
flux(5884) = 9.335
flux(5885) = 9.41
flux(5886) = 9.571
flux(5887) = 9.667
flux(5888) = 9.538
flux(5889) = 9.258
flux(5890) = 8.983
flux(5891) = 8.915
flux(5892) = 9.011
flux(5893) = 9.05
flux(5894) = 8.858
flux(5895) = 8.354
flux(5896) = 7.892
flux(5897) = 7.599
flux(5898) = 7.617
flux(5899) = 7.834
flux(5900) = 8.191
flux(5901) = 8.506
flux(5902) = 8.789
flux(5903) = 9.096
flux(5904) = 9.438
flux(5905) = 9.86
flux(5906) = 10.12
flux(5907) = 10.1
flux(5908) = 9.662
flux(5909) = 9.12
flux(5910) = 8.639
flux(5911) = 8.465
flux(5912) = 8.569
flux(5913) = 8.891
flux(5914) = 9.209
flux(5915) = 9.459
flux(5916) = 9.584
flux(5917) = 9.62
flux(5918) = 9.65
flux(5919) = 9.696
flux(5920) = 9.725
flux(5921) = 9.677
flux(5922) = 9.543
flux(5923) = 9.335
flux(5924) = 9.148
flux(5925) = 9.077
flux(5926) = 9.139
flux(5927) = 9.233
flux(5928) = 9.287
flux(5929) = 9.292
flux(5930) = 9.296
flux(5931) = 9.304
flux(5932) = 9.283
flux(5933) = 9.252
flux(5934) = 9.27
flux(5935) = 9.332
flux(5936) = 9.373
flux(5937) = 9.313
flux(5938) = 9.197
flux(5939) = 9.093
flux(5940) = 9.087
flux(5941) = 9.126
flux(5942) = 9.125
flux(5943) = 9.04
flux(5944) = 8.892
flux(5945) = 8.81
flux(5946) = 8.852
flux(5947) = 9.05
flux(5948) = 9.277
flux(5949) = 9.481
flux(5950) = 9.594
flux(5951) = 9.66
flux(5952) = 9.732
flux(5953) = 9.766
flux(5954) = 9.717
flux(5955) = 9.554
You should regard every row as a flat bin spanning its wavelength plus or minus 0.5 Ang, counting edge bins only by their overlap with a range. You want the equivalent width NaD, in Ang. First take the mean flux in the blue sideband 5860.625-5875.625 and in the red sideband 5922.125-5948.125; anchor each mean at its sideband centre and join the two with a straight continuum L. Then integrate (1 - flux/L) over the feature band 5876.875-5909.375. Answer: 1.1 Ang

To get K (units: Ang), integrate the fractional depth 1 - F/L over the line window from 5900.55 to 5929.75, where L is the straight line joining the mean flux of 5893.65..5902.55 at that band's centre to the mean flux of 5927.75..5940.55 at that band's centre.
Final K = -2.1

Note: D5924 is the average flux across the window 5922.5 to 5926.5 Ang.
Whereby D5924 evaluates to 9.17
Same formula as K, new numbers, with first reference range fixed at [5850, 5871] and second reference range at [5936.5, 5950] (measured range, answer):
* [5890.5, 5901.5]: 1.2 Ang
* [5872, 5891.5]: -0.6 Ang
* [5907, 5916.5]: 0.2 Ang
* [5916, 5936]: -0.4 Ang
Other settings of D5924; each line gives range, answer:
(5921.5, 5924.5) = 9.34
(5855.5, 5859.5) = 9.67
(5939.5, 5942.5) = 9.11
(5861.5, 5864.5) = 9.7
